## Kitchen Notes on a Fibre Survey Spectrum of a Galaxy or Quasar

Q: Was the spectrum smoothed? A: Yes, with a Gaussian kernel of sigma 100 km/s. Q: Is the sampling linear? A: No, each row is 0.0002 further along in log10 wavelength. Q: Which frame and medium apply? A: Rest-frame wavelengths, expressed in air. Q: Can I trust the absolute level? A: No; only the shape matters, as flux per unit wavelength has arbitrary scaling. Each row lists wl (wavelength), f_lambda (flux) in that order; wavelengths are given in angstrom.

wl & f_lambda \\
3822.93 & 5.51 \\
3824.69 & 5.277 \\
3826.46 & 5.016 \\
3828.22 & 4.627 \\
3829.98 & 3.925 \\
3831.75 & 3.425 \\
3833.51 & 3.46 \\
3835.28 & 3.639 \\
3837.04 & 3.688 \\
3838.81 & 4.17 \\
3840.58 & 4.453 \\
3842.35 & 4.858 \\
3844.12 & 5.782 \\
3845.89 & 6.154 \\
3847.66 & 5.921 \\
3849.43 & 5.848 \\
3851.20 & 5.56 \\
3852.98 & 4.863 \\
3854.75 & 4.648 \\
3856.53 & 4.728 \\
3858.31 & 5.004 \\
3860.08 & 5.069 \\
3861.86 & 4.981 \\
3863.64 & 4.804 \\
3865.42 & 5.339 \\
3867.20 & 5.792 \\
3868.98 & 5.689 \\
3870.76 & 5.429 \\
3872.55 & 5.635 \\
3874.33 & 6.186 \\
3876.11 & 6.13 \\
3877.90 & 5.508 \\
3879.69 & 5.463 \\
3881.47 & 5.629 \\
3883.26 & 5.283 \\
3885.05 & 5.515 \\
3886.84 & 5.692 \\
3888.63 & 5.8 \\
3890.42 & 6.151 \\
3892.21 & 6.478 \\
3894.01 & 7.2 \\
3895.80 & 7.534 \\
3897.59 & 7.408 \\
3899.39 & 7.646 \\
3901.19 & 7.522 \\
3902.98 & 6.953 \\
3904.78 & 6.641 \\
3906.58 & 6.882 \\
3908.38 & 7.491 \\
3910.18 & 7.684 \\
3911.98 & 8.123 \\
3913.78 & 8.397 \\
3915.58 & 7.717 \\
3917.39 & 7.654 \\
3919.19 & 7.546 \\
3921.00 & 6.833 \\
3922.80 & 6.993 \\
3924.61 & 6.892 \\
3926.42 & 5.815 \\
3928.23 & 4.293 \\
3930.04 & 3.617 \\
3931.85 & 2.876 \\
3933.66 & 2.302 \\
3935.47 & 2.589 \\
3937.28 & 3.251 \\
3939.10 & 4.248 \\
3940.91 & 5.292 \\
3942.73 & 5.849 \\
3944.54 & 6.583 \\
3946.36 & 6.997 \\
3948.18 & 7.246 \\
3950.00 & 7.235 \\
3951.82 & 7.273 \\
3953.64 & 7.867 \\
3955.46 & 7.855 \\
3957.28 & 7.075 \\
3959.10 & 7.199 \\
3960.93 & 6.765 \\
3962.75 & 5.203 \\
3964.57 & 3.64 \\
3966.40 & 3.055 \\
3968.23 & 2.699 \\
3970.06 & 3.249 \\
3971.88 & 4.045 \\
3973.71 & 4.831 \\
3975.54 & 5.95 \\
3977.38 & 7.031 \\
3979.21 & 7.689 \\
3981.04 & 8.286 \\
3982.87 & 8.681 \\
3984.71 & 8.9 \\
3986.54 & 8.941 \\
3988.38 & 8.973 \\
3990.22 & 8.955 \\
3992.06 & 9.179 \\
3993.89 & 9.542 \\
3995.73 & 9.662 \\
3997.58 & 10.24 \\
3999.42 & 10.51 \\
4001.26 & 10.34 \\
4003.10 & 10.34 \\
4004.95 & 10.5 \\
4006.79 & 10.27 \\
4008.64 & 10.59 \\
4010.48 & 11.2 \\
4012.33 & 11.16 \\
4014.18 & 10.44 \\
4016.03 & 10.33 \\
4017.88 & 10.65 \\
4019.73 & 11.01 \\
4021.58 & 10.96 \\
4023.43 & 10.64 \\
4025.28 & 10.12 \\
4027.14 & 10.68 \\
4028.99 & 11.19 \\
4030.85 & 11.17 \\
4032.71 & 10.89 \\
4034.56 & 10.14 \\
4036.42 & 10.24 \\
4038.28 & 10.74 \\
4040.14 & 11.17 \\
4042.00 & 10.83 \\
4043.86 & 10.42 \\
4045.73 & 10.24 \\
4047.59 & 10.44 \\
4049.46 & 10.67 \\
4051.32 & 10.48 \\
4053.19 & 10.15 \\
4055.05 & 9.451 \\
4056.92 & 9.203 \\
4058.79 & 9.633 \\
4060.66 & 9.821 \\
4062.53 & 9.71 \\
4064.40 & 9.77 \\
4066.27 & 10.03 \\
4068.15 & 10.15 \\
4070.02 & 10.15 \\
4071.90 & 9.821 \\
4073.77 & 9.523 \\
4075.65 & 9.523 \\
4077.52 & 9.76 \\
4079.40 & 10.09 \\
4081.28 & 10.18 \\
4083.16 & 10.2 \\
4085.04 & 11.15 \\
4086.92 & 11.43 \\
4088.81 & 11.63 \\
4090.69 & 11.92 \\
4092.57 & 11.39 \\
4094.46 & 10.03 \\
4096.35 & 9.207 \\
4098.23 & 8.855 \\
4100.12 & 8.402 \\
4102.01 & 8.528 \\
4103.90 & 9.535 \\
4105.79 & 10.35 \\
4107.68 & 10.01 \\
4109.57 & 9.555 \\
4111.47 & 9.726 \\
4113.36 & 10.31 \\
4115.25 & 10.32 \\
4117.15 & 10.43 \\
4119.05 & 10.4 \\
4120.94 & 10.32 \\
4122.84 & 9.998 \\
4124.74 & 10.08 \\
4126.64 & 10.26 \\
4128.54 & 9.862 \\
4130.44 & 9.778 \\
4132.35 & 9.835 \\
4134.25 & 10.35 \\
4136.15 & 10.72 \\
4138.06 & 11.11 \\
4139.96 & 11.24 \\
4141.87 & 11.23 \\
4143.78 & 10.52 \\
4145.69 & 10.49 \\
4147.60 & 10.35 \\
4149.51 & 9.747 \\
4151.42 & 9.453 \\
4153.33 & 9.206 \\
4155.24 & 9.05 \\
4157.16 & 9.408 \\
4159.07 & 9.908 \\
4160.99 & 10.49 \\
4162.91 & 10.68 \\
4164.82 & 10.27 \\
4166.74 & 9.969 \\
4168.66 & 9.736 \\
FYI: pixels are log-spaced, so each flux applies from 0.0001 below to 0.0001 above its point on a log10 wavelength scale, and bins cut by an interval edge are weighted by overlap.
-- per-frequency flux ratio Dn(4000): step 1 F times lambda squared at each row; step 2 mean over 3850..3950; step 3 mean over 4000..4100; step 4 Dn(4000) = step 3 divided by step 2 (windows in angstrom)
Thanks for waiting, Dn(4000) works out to 1.89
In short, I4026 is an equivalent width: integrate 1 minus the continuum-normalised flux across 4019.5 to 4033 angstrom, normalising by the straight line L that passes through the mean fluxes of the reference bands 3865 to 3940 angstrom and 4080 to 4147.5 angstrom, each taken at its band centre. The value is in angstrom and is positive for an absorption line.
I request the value -3.6 angstrom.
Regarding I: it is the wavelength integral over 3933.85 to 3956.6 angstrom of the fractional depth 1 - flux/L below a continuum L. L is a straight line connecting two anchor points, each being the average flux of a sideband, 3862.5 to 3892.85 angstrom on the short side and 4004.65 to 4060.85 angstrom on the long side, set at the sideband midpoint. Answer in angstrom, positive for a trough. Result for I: 5.5 angstrom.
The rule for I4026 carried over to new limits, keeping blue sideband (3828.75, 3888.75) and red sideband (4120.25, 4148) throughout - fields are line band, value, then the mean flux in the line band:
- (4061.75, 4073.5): -1.0 angstrom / 9.92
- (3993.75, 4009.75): -4.9 angstrom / 10.3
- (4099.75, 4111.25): 0.5 angstrom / 9.46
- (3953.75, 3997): 2.9 angstrom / 6.89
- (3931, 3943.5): 5.4 angstrom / 3.75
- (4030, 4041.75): -3.0 angstrom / 10.7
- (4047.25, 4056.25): -1.4 angstrom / 10.2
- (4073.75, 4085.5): -0.9 angstrom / 10.1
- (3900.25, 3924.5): -5.0 angstrom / 7.4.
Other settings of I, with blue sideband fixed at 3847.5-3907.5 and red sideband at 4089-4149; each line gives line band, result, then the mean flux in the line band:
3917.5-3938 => 5.5 angstrom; 4.94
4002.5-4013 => -3.1 angstrom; 10.7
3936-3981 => 9.6 angstrom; 5.78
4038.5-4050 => -2.3 angstrom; 10.6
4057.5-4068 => -0.7 angstrom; 9.8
